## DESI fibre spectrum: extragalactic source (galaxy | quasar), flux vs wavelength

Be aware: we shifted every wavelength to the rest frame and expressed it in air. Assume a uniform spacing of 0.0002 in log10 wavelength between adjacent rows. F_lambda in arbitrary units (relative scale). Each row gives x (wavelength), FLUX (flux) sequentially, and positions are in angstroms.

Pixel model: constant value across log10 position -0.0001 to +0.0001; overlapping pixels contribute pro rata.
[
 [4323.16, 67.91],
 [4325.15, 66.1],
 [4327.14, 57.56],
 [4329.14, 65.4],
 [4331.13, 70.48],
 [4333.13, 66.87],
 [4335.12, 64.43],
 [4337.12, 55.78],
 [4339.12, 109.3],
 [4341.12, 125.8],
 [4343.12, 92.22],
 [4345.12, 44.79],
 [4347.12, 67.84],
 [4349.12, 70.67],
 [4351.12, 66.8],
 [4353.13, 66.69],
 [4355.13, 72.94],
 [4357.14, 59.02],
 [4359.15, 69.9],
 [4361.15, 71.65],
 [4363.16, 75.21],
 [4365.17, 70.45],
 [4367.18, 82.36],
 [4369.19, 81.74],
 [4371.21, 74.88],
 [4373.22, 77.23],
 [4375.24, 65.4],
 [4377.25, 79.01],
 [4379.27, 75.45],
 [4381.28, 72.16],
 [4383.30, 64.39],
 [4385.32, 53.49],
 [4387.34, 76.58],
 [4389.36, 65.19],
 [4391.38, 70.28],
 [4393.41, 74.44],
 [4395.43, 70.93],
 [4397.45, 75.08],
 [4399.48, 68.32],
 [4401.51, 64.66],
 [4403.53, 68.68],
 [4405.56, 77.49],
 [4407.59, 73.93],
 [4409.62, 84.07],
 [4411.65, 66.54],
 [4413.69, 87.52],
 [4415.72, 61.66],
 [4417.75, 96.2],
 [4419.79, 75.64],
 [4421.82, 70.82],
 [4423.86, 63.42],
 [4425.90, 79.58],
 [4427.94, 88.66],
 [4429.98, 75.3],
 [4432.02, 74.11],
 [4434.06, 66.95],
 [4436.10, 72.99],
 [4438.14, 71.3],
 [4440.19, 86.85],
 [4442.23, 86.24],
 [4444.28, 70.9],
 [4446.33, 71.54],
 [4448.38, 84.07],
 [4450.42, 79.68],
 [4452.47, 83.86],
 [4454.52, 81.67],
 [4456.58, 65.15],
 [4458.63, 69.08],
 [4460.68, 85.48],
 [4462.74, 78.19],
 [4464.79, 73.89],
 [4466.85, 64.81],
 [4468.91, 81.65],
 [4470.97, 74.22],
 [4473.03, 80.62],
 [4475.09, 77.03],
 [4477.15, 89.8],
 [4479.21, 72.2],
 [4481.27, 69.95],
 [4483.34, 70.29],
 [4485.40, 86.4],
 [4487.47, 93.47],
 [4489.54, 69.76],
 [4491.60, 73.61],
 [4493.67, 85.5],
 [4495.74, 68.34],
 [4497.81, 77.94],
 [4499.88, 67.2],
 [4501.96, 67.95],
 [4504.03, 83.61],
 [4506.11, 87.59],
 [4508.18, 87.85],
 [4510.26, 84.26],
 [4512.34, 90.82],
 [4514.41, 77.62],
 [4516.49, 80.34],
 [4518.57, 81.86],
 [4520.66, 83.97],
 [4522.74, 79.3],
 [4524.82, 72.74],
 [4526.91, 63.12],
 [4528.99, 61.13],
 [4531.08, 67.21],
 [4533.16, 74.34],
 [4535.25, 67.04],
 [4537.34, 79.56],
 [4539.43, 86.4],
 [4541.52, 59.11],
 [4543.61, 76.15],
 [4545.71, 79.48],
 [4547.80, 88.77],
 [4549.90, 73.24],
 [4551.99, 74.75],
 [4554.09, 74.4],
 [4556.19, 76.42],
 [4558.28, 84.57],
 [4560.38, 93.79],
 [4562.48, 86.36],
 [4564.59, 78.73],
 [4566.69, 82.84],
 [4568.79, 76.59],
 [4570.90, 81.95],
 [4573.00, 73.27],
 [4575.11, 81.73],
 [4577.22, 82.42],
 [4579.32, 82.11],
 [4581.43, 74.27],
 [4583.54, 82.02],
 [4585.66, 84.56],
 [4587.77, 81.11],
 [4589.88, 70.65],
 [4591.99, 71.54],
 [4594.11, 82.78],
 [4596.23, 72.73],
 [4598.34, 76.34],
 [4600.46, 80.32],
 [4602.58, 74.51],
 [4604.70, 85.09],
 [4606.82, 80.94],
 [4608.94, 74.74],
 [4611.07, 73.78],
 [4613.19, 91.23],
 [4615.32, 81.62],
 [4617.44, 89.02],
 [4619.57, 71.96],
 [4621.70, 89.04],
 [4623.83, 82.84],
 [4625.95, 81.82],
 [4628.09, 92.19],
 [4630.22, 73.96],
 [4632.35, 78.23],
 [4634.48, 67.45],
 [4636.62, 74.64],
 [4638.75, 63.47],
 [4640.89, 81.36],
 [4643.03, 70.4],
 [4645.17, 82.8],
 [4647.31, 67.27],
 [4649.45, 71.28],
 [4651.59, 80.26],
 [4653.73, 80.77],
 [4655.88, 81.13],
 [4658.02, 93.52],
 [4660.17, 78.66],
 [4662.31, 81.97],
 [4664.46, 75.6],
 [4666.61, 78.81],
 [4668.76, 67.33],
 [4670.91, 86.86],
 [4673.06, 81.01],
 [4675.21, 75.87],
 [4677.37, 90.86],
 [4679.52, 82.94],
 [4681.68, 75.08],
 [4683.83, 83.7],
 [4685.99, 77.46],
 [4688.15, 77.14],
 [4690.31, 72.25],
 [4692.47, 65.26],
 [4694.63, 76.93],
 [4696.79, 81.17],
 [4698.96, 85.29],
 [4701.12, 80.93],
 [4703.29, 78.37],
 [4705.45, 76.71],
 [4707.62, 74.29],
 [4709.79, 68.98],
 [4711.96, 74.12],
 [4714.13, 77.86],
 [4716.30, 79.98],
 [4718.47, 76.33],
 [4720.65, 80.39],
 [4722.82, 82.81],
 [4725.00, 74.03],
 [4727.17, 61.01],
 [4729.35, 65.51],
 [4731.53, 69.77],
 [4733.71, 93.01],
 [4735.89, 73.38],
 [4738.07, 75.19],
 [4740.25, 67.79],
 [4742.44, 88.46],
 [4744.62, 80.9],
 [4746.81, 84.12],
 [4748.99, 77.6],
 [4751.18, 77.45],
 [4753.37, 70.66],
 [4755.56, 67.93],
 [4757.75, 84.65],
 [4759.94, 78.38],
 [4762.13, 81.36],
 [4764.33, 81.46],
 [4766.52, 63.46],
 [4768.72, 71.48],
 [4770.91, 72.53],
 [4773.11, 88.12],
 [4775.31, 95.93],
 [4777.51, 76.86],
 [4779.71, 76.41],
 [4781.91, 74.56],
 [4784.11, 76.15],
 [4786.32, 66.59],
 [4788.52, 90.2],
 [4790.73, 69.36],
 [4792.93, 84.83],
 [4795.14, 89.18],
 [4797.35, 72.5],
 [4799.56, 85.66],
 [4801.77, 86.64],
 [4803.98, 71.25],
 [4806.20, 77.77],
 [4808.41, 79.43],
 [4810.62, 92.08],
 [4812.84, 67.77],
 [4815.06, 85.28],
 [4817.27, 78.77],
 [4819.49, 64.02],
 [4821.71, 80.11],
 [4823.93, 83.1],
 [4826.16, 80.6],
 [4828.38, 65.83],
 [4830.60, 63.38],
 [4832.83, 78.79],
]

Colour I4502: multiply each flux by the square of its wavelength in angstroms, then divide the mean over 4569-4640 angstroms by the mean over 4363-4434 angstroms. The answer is 1.17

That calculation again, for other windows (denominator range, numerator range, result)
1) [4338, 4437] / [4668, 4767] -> 1.20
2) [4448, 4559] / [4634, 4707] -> 1.09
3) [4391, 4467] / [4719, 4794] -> 1.18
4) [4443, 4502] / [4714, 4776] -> 1.14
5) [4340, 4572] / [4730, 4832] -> 1.18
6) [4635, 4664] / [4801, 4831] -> 1.07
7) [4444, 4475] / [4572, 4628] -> 1.11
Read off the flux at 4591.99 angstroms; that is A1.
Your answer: 71.54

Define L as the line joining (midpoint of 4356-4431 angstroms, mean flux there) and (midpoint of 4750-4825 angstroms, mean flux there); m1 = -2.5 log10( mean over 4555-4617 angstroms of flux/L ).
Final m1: -0.06 mag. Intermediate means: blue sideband 73.2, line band 80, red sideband 78.3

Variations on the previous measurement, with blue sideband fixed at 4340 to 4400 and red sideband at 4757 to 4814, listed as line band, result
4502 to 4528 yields -0.08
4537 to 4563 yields -0.05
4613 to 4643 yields -0.04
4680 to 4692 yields 0.01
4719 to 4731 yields 0.08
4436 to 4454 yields -0.07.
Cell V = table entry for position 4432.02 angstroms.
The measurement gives 74.11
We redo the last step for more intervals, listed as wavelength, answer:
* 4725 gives 74.03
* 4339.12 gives 109.3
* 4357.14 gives 59.02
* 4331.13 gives 70.48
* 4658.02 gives 93.52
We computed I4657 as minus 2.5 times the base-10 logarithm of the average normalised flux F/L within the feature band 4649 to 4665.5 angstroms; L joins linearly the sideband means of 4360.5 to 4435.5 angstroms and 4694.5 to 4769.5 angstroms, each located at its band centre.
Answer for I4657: -0.07 mag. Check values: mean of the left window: 73.5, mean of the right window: 76.6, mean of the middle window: 80.8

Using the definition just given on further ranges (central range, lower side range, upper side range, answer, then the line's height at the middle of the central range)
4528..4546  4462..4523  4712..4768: 0.091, 78.3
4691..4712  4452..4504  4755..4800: 0.024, 77.9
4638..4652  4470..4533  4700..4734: 0.035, 76.2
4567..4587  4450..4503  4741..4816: -0.038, 77.3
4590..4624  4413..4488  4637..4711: -0.027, 77.6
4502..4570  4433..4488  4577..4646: -0.006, 78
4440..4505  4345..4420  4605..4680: -0.038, 74.4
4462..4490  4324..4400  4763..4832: -0.056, 73.5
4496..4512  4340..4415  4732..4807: -0.064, 74.8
